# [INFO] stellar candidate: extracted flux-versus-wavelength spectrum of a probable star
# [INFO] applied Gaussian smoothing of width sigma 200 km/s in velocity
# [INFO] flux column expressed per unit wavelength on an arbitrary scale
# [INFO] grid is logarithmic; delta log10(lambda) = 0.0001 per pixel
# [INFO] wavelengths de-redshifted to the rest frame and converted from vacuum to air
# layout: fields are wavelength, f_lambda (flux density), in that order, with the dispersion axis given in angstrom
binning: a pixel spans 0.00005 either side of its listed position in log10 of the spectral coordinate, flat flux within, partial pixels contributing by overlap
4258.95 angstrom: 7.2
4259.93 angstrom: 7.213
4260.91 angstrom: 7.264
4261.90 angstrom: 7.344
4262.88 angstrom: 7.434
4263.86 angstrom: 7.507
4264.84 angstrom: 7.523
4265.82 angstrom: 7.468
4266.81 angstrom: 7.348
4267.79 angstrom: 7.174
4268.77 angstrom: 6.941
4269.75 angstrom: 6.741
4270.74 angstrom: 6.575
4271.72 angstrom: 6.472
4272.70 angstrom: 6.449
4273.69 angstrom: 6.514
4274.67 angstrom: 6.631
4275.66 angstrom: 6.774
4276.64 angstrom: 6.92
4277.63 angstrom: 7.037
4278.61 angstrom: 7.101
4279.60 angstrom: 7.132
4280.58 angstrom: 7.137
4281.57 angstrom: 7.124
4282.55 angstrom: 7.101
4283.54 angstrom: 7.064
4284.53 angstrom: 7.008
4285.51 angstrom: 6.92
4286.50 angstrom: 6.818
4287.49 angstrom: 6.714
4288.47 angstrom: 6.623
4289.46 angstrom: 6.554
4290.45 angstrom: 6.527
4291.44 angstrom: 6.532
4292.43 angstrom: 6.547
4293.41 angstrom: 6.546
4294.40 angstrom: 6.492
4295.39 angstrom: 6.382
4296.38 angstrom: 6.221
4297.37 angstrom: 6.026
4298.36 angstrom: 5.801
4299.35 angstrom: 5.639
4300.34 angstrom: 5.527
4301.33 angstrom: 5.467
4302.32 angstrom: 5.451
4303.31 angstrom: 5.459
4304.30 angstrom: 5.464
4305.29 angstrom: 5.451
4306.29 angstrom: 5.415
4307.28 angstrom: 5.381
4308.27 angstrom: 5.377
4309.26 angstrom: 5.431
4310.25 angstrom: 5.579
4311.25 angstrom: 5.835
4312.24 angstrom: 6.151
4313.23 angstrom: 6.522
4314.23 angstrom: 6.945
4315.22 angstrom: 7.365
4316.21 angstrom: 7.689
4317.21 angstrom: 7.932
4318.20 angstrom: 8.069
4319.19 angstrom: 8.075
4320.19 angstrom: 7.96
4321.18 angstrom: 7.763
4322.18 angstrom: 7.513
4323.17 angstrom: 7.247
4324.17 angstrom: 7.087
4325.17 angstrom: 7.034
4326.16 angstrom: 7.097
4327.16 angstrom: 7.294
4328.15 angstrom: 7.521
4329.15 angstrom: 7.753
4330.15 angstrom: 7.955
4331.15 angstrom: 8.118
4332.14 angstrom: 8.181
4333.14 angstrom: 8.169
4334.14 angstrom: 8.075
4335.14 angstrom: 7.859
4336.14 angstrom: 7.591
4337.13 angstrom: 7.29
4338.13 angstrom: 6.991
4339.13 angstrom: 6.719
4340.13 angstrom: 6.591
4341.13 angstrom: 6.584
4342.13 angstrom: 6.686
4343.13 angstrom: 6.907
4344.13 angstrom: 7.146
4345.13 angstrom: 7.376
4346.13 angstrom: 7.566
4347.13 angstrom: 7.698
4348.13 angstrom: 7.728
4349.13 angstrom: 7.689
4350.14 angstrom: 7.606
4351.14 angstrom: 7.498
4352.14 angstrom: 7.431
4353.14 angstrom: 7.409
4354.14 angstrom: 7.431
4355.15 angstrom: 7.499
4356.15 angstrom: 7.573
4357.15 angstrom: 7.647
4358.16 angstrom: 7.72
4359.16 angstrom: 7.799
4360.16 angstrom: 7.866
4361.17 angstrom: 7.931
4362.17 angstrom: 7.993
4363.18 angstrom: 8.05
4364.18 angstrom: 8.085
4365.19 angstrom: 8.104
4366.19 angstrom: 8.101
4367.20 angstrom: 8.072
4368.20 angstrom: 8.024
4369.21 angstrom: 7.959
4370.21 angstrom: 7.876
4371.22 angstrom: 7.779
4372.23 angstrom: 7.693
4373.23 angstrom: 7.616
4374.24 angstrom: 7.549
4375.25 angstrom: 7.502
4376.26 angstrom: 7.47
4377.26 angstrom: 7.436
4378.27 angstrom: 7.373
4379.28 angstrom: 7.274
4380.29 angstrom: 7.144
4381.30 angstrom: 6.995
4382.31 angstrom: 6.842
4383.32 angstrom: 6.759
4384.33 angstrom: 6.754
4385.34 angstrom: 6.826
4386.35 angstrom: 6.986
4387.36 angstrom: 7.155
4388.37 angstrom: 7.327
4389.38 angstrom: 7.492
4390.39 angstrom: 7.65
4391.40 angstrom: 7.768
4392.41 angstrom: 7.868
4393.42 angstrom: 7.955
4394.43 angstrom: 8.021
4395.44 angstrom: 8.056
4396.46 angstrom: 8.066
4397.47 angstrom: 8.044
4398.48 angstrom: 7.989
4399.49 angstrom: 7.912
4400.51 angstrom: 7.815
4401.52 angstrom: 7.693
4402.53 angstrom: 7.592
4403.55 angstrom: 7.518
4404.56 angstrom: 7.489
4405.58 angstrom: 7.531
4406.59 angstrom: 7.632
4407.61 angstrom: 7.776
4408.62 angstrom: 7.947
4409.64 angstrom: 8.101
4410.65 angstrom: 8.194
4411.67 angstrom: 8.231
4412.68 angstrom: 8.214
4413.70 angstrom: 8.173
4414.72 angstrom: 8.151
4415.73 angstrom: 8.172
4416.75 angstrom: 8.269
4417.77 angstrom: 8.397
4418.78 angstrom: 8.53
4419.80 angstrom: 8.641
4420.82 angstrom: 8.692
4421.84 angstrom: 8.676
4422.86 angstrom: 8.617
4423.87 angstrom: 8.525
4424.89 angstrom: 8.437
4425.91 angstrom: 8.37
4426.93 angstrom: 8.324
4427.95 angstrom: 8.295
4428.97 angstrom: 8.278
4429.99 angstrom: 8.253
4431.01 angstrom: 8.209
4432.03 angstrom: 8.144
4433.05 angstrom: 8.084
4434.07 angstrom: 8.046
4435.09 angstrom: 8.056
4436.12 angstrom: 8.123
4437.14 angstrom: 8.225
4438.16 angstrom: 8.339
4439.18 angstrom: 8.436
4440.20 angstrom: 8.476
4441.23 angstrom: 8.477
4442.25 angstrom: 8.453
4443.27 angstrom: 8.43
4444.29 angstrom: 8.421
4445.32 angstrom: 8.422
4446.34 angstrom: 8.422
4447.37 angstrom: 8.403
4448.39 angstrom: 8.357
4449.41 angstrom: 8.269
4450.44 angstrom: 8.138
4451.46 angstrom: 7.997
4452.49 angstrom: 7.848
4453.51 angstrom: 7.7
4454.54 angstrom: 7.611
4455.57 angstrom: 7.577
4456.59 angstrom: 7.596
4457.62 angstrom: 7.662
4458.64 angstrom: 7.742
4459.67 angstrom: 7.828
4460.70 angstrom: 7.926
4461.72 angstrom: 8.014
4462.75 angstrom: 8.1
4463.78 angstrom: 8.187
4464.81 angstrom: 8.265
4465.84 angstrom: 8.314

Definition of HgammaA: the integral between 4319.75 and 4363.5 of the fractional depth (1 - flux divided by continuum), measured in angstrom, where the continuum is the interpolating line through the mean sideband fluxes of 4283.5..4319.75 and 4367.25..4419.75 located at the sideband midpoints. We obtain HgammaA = -3.6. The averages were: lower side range 6.35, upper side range 7.71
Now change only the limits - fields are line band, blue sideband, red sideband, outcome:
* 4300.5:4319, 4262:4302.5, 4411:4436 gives 2.2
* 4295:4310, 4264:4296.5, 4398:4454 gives 3.0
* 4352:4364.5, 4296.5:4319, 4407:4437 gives -1.2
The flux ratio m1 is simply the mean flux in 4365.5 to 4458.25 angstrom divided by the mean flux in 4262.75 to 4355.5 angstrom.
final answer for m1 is 1.1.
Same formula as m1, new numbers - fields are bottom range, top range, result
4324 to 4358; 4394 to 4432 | 1.09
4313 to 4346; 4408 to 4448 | 1.12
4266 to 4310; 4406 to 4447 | 1.29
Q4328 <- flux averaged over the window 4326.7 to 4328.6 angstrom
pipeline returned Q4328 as 7.43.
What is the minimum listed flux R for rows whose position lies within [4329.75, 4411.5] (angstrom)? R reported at 6.584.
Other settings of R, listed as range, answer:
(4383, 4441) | 6.754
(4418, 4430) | 8.253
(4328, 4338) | 7.29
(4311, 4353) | 5.835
